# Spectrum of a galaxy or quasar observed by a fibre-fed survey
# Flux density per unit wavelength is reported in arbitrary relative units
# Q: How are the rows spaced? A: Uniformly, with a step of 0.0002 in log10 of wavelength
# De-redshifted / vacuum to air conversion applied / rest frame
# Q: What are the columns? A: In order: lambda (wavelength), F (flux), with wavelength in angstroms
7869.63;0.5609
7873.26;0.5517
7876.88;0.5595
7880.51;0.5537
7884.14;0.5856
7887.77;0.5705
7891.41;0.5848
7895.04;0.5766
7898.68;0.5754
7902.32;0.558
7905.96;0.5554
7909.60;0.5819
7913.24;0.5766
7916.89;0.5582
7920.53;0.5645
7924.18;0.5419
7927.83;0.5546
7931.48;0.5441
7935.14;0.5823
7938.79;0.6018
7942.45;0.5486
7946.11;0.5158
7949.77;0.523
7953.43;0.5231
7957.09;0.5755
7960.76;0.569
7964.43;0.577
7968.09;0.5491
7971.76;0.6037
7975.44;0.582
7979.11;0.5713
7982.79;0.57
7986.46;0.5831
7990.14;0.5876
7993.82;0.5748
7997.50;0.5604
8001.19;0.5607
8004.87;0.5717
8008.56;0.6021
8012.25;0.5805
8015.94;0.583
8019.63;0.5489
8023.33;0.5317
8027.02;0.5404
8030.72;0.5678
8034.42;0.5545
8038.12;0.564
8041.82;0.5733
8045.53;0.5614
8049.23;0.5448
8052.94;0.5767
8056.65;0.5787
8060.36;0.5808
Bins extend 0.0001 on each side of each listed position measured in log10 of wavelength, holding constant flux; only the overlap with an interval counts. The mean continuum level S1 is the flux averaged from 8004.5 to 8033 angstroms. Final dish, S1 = 0.565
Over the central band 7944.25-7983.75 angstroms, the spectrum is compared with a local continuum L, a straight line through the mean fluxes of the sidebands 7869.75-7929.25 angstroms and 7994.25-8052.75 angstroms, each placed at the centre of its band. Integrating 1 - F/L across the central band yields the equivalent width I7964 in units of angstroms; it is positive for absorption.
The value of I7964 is 0.3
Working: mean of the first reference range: 0.565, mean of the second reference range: 0.564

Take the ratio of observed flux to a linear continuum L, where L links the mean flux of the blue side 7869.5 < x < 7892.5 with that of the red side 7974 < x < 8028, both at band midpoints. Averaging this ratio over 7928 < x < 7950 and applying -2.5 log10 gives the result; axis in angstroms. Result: 0.03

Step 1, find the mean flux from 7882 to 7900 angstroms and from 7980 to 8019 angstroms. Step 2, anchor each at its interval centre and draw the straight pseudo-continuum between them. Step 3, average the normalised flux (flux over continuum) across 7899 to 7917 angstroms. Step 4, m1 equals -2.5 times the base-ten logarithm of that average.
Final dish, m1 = 0.02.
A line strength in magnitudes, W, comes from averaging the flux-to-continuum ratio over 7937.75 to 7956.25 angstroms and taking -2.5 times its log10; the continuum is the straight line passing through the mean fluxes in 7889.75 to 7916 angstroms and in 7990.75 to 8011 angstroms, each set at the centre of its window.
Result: 0.06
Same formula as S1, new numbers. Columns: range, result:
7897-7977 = 0.562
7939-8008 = 0.565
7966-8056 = 0.569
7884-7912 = 0.573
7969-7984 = 0.58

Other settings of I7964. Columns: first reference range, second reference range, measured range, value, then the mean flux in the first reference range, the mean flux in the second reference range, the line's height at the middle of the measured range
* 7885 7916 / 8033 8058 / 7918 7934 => 0.5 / 0.572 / 0.565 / 0.571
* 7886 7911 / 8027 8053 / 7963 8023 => -1.1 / 0.572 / 0.561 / 0.564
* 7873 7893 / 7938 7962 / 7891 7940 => -0.8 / 0.569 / 0.548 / 0.559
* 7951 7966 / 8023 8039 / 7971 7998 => -1.1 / 0.559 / 0.553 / 0.557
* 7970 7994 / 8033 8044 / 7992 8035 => 0.5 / 0.582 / 0.564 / 0.572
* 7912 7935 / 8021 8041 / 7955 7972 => -0.5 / 0.558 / 0.553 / 0.556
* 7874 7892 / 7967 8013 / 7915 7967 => 1.6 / 0.569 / 0.577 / 0.573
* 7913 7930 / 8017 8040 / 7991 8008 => -0.5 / 0.557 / 0.552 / 0.554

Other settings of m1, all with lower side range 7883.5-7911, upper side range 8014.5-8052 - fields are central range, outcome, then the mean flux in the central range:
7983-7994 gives -0.036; 0.581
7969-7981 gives -0.035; 0.582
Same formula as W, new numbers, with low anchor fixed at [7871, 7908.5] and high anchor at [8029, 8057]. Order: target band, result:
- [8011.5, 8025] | 0.010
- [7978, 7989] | -0.020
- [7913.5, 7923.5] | 0.010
